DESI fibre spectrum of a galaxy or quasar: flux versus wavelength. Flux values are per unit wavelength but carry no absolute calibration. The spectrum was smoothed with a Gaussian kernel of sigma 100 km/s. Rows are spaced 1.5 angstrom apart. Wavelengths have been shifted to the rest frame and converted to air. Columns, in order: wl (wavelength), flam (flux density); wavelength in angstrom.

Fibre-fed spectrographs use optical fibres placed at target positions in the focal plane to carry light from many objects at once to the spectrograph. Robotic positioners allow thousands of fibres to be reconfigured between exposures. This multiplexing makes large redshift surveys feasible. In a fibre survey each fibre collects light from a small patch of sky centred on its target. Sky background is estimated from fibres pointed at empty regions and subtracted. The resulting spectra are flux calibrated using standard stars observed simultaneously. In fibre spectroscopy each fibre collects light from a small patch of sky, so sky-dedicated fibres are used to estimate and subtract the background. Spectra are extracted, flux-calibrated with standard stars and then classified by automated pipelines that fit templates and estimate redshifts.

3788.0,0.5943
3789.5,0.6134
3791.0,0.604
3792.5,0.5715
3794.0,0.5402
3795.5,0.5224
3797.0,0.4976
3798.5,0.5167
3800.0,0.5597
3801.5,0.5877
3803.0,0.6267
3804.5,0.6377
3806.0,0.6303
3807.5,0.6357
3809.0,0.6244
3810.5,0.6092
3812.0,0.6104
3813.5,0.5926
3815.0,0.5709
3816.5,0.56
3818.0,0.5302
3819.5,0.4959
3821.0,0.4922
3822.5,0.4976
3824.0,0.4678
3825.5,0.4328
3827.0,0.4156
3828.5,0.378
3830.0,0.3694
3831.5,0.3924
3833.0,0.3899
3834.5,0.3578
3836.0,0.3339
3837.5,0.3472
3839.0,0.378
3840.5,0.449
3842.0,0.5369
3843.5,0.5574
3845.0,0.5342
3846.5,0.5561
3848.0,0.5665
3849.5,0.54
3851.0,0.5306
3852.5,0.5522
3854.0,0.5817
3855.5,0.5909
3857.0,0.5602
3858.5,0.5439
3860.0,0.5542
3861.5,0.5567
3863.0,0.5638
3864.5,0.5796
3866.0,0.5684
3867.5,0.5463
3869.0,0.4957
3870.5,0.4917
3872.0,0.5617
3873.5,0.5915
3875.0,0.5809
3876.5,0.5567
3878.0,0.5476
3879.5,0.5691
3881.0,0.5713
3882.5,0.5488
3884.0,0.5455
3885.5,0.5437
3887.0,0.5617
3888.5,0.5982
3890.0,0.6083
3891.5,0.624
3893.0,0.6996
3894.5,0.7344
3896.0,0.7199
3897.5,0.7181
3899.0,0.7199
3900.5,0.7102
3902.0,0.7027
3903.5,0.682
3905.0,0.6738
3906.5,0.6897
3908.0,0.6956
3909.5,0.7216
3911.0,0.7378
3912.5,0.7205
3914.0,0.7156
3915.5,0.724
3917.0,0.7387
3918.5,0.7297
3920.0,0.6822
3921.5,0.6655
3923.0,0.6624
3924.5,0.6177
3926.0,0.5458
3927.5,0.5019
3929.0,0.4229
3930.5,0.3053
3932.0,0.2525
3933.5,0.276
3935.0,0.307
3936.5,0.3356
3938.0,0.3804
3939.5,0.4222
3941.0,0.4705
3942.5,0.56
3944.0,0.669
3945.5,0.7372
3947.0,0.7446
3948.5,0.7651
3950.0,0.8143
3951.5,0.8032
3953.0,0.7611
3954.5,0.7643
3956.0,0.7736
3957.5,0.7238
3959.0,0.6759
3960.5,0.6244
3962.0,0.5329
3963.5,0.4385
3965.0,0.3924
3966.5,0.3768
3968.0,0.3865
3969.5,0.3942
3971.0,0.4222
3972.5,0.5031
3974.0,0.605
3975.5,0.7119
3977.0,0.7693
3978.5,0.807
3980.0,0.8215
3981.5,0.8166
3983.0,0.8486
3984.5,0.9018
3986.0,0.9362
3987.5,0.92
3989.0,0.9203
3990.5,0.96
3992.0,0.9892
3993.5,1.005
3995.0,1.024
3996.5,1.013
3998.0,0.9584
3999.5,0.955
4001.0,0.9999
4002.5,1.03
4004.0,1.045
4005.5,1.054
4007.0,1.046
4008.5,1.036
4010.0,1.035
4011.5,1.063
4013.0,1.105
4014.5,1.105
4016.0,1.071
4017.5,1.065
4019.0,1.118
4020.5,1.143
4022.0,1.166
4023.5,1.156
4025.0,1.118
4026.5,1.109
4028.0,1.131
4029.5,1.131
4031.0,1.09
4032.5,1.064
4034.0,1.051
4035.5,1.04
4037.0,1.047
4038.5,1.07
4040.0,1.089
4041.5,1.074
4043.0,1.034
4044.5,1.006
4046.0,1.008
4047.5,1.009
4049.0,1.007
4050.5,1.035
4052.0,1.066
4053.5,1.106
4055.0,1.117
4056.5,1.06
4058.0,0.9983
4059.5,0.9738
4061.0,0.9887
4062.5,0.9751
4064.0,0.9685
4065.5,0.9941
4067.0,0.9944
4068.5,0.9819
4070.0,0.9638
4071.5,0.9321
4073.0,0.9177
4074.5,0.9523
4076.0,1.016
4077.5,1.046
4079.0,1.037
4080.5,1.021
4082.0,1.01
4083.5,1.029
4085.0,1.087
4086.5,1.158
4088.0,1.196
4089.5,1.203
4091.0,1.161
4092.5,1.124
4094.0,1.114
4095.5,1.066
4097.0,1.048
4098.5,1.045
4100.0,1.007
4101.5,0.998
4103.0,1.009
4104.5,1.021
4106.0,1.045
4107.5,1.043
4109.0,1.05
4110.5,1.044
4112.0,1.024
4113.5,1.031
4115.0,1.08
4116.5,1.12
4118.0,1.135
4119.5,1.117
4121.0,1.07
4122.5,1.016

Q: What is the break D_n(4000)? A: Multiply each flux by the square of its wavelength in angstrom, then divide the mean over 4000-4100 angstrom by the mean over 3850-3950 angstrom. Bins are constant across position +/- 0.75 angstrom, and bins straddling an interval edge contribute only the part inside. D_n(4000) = 1.93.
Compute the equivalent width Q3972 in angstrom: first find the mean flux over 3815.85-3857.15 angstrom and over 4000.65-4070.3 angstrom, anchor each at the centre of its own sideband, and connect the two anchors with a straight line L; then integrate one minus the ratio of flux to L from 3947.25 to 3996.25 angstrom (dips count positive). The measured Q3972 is 8.2 angstrom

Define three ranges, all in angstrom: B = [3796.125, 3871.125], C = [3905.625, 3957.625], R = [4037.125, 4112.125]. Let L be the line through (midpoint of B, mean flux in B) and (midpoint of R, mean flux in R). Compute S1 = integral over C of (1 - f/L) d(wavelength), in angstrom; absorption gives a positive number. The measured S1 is 8.4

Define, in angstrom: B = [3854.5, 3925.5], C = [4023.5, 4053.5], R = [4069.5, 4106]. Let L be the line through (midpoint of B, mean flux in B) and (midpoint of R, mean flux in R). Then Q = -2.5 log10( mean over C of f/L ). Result -0.13 mag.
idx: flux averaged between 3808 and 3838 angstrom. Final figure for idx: 0.476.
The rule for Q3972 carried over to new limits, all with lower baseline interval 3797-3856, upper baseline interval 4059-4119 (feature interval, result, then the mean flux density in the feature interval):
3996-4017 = -3.89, 1.04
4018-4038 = -4.06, 1.1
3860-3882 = 1.71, 0.556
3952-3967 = 3.18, 0.613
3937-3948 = 2.64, 0.568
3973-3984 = 0.72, 0.766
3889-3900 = -0.63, 0.688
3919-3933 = 3.82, 0.517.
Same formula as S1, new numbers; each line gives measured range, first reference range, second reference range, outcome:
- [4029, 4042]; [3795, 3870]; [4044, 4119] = -1.8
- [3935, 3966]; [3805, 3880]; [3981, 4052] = 8.5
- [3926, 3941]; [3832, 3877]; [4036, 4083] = 7.1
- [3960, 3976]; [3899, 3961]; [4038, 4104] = 5.5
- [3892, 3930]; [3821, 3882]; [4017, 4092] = -0.7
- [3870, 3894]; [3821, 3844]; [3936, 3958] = -2.6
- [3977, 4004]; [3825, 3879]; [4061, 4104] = -3.6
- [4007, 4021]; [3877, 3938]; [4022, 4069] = -1.9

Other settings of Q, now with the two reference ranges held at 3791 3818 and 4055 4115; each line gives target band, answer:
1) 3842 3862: 0.185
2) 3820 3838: 0.453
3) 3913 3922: 0.079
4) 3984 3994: -0.079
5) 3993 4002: -0.114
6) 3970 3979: 0.344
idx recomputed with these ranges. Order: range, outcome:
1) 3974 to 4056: 1.01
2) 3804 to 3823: 0.576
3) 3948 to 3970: 0.616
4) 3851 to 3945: 0.582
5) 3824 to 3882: 0.506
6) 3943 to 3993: 0.707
